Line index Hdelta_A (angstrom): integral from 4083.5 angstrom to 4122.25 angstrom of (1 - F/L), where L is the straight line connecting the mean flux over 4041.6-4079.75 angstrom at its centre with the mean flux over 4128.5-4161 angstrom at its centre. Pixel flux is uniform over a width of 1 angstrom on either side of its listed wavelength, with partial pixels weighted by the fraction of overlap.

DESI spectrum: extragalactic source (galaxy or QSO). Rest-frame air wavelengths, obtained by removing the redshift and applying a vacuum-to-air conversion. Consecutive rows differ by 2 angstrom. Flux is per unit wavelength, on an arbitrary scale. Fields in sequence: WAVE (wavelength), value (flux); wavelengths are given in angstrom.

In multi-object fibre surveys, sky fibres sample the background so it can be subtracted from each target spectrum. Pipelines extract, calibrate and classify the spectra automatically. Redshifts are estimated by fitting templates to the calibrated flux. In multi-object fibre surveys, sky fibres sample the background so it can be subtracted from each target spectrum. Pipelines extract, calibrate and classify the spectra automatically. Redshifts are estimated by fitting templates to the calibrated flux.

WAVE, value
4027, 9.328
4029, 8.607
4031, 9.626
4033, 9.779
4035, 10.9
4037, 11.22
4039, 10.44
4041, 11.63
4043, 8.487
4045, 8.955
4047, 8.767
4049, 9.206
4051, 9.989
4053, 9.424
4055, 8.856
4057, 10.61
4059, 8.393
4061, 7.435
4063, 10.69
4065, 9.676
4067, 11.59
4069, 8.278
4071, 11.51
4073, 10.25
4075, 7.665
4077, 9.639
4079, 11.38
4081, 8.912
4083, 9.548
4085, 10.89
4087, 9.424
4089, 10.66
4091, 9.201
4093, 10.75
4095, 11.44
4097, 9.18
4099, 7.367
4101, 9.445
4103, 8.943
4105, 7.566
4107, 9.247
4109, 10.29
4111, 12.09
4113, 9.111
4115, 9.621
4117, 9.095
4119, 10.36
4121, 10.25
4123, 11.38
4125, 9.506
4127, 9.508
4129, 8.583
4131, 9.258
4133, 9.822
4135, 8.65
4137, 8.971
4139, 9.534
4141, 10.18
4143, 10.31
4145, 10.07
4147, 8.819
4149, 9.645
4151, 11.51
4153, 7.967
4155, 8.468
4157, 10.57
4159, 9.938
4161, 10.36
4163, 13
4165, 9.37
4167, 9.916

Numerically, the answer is -0.8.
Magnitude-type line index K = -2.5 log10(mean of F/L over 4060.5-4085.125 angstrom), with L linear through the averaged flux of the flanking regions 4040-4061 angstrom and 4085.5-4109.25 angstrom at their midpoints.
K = -0.05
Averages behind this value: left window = 9.34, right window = 9.46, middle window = 9.81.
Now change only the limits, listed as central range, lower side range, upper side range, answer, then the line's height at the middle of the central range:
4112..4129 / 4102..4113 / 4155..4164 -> 0.009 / 9.86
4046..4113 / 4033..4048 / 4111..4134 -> 0.031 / 9.92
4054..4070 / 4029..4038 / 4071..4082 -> 0.051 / 9.89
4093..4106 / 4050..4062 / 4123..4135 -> 0.022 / 9.31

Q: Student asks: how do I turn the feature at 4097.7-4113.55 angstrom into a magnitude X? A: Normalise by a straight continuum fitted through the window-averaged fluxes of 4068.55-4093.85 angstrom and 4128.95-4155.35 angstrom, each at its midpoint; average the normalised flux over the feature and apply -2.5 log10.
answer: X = 0.05 mag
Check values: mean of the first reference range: 9.88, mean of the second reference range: 9.47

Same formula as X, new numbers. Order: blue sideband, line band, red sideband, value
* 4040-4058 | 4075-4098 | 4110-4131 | -0.03 mag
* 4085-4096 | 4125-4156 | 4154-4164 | 0.11 mag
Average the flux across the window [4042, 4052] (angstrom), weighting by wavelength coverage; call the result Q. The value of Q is 9.08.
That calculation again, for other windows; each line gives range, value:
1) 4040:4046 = 9.69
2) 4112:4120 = 9.55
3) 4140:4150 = 9.8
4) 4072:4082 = 9.57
